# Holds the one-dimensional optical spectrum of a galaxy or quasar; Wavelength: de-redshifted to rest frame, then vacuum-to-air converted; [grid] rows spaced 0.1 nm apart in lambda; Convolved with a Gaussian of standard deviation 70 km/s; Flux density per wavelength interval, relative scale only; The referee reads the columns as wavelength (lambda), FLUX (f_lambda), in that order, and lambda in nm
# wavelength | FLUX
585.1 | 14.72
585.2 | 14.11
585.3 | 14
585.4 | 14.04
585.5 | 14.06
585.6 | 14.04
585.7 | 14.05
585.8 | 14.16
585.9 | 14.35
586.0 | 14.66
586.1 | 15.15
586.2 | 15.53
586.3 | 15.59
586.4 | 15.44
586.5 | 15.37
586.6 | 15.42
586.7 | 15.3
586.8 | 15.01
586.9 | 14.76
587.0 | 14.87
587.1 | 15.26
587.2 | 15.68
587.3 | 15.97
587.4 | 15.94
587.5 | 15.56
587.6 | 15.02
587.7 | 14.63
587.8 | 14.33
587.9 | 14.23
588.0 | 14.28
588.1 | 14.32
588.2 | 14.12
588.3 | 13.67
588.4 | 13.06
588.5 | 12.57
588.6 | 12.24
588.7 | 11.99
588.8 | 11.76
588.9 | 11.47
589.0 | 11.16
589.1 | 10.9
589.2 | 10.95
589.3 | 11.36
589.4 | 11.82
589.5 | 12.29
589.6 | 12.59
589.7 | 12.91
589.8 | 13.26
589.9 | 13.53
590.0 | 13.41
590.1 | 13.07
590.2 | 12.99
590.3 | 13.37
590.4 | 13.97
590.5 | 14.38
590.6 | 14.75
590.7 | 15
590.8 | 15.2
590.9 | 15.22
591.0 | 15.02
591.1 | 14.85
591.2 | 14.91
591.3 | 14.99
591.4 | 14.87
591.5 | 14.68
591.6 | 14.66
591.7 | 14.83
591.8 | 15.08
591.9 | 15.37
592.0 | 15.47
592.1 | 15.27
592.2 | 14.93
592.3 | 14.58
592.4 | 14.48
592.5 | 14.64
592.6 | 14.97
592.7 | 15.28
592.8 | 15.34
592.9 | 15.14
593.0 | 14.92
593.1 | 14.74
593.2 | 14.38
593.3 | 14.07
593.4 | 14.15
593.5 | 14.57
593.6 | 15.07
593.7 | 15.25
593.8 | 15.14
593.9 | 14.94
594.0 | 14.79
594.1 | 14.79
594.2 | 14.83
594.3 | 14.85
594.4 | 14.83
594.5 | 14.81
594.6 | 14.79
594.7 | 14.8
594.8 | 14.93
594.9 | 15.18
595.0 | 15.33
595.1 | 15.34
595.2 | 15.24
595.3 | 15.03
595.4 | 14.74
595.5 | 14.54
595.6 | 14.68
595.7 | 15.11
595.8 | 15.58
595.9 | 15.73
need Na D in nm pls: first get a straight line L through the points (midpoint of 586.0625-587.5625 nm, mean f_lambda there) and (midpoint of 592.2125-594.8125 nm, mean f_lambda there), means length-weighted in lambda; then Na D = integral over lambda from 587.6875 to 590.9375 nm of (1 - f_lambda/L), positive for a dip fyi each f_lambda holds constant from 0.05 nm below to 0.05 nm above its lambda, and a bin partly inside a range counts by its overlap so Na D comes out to 0.43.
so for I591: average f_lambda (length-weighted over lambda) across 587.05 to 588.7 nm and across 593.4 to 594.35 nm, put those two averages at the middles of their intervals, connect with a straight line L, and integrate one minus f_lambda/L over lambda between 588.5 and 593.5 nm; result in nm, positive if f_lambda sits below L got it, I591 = 0.25 nm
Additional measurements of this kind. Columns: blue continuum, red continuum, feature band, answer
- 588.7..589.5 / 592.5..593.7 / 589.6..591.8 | -0.25 nm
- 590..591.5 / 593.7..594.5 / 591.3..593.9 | -0.03 nm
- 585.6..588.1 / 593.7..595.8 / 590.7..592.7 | 0.00 nm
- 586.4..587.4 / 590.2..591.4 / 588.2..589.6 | 0.27 nm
